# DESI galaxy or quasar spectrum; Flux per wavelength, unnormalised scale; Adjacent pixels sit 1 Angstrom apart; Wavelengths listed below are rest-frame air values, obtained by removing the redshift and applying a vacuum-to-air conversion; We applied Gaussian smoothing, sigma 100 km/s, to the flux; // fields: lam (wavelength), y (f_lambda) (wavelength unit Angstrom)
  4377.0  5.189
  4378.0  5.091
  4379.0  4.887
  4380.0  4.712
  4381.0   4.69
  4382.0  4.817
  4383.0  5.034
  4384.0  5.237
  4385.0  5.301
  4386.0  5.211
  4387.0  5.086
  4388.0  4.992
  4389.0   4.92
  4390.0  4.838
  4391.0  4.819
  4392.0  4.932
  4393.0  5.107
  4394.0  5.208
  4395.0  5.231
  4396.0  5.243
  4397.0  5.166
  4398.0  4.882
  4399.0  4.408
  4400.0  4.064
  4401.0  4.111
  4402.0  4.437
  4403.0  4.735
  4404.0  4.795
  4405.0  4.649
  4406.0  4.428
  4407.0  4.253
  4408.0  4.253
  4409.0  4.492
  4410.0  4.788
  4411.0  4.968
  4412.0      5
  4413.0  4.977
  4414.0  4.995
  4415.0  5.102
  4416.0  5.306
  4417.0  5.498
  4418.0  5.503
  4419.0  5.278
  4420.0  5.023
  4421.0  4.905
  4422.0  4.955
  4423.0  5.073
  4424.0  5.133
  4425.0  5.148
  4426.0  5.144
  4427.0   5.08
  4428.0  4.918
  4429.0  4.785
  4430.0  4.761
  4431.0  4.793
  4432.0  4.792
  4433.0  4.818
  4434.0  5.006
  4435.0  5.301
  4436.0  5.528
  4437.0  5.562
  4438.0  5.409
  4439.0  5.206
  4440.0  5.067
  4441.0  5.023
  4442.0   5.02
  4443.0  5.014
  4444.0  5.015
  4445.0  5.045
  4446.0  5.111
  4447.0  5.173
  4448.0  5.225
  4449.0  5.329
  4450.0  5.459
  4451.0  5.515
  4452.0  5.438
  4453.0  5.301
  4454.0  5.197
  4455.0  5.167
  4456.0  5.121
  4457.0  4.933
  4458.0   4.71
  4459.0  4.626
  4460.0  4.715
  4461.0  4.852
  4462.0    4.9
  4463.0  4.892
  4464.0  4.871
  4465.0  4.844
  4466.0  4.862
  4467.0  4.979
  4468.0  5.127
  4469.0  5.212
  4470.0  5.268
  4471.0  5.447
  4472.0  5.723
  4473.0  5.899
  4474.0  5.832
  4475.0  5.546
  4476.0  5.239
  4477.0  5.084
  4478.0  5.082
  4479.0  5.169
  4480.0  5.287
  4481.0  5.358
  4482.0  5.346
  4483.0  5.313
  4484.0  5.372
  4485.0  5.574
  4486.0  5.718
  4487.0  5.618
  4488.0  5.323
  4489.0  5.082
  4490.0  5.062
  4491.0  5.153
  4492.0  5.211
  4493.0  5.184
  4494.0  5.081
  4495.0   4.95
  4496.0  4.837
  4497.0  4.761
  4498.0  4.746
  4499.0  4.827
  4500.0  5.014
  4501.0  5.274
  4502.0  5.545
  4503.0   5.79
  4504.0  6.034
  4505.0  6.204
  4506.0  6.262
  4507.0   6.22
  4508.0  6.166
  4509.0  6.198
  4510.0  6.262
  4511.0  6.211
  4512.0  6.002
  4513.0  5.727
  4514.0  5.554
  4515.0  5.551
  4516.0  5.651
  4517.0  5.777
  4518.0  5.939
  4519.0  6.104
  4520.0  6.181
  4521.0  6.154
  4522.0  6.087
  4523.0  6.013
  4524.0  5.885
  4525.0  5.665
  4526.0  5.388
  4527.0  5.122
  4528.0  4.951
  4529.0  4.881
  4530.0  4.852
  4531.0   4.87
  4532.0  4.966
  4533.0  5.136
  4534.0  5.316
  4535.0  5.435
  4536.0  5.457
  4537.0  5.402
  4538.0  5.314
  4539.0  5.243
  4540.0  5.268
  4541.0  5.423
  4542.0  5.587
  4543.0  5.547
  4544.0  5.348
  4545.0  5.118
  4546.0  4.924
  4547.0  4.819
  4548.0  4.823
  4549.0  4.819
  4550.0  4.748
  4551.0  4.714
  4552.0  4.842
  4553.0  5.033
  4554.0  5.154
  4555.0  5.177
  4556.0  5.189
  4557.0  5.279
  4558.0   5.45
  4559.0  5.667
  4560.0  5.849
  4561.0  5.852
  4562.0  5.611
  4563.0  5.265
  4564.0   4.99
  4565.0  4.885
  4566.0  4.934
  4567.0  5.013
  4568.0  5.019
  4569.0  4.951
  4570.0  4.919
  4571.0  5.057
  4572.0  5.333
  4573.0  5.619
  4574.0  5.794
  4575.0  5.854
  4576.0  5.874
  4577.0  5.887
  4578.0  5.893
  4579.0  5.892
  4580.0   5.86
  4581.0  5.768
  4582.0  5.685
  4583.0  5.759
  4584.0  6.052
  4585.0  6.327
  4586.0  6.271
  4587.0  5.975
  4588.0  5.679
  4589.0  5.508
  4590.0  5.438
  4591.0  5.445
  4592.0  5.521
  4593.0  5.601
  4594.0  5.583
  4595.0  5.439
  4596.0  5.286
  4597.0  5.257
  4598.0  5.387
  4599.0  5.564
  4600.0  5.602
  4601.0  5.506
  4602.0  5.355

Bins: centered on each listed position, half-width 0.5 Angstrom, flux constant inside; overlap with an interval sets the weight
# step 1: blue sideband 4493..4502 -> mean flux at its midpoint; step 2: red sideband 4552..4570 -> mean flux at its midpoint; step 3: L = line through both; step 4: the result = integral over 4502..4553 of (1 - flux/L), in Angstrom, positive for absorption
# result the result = -4.18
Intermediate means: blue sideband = 4.98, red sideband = 5.23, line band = 5.51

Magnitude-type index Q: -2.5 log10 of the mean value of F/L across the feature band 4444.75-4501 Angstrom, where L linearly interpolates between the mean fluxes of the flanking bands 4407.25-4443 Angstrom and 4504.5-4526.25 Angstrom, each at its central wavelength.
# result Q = 0.072 mag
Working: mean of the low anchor 5.04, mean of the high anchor 5.97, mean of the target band 5.17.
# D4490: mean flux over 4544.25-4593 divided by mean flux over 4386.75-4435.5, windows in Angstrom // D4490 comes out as 1.10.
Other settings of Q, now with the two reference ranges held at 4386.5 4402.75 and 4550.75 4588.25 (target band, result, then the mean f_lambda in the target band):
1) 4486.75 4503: 0.02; 5.12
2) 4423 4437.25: -0.02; 5.05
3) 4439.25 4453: -0.03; 5.19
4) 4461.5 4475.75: -0.03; 5.24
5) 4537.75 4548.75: 0.04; 5.21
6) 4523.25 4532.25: 0.03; 5.2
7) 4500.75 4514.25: -0.14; 5.98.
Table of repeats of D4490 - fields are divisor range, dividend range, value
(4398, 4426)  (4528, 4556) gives 1.06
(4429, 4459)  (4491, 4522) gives 1.10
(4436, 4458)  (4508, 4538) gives 1.08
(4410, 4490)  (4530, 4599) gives 1.04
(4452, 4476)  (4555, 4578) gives 1.05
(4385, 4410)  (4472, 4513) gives 1.15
